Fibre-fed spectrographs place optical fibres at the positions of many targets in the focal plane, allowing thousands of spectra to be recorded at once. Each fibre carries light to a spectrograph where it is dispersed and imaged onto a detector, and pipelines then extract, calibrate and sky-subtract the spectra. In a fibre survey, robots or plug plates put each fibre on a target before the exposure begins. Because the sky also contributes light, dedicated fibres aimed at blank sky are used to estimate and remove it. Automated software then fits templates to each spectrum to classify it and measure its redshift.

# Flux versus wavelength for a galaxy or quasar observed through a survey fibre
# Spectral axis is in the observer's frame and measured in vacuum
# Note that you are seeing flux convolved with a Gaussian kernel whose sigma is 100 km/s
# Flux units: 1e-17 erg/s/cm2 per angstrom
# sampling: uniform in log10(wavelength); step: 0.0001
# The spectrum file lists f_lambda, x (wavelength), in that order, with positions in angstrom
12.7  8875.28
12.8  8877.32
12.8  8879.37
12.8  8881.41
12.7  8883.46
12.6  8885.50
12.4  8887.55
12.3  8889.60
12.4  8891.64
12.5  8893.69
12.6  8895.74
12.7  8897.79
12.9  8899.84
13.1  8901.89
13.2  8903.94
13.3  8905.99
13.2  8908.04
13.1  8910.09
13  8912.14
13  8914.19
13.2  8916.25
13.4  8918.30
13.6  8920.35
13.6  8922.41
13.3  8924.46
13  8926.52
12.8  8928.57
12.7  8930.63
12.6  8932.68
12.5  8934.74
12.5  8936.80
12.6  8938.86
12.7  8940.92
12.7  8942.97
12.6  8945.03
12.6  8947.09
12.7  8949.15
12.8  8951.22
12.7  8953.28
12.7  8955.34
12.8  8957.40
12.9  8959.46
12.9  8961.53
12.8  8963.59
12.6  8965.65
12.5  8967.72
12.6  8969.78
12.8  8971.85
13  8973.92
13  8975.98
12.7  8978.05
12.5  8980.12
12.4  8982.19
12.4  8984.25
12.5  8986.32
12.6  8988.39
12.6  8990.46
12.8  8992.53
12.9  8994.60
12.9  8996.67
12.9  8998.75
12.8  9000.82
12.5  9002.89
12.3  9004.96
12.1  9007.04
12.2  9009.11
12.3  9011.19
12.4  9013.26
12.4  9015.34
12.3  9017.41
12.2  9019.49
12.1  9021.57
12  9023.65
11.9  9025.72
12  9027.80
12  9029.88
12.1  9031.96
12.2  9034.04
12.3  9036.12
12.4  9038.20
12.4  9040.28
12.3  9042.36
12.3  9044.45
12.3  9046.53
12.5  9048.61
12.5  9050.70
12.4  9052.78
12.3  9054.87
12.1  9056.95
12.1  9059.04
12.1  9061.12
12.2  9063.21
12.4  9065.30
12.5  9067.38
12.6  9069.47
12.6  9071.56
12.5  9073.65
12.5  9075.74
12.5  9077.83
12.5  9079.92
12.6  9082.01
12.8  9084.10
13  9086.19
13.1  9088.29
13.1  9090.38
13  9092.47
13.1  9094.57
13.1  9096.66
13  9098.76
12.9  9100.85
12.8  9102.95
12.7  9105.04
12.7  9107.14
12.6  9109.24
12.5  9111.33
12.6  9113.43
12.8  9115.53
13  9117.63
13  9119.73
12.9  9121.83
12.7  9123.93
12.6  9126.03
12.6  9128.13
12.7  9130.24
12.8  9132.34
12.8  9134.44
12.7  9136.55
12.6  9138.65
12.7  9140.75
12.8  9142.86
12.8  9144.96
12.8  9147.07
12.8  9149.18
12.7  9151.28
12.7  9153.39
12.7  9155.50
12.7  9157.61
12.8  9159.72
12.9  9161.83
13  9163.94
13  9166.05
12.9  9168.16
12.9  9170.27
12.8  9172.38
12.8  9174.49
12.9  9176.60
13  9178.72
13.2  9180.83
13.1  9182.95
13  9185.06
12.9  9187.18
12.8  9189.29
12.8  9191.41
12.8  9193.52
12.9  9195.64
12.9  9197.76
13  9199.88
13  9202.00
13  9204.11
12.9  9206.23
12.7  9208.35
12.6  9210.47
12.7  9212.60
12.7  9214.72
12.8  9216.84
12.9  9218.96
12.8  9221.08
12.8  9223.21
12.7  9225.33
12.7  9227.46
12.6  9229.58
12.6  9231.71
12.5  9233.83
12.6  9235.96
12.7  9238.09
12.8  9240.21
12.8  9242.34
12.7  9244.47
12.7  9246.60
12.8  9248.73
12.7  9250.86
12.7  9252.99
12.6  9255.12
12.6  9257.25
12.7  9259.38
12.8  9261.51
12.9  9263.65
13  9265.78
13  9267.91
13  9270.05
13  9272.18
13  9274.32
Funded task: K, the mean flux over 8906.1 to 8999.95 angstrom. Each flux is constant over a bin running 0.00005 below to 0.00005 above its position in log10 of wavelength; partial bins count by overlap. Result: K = 12.8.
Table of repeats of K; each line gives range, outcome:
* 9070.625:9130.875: 12.8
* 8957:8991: 12.7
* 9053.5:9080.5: 12.4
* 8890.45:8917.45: 12.9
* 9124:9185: 12.8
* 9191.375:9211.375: 12.9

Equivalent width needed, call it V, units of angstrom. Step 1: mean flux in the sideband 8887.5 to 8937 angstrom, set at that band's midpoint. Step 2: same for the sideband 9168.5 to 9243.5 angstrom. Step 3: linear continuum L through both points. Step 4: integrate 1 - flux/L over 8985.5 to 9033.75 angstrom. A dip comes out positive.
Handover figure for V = 1.9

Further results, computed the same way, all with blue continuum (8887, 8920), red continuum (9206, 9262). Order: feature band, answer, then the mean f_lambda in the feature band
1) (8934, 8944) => 0.23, 12.6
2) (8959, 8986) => 0.38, 12.7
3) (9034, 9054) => 0.72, 12.4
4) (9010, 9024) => 0.64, 12.2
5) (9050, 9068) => 0.76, 12.3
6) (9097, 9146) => 0.08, 12.8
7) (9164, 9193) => -0.43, 12.9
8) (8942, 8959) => 0.24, 12.7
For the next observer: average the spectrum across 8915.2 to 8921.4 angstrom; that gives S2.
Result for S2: 13.4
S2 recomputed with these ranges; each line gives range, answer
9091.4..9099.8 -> 13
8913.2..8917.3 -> 13.1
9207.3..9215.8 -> 12.7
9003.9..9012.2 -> 12.2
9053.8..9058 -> 12.2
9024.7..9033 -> 12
